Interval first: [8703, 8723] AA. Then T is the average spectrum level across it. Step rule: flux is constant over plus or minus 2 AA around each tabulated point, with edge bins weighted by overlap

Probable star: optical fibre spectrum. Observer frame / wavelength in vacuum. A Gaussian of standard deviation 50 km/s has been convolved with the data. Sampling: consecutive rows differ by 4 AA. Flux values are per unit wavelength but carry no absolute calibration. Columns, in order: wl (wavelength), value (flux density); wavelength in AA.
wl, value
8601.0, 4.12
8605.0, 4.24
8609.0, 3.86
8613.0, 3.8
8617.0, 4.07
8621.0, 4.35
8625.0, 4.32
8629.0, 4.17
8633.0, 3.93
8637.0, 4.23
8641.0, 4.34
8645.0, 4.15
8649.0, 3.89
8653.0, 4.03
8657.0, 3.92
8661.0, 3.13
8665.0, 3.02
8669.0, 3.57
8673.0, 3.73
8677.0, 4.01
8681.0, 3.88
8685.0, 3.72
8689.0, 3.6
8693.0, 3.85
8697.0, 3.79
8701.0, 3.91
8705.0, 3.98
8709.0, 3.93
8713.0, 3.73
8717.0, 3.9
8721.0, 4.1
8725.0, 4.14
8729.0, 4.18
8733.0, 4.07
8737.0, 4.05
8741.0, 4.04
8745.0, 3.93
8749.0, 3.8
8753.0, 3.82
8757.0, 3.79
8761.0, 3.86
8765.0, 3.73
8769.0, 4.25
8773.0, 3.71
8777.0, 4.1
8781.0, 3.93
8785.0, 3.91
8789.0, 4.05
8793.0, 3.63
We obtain 3.93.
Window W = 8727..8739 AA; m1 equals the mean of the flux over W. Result 4.1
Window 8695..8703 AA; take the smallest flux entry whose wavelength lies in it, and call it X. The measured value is 3.79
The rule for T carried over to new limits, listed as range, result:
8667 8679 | 3.77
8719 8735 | 4.12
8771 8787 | 3.91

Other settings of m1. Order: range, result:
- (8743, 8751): 3.87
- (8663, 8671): 3.29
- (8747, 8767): 3.8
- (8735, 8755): 3.93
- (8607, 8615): 3.83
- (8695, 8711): 3.9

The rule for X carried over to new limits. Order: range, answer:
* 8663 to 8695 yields 3.02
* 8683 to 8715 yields 3.6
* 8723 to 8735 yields 4.07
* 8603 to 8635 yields 3.8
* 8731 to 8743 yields 4.04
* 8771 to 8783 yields 3.71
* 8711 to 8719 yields 3.73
